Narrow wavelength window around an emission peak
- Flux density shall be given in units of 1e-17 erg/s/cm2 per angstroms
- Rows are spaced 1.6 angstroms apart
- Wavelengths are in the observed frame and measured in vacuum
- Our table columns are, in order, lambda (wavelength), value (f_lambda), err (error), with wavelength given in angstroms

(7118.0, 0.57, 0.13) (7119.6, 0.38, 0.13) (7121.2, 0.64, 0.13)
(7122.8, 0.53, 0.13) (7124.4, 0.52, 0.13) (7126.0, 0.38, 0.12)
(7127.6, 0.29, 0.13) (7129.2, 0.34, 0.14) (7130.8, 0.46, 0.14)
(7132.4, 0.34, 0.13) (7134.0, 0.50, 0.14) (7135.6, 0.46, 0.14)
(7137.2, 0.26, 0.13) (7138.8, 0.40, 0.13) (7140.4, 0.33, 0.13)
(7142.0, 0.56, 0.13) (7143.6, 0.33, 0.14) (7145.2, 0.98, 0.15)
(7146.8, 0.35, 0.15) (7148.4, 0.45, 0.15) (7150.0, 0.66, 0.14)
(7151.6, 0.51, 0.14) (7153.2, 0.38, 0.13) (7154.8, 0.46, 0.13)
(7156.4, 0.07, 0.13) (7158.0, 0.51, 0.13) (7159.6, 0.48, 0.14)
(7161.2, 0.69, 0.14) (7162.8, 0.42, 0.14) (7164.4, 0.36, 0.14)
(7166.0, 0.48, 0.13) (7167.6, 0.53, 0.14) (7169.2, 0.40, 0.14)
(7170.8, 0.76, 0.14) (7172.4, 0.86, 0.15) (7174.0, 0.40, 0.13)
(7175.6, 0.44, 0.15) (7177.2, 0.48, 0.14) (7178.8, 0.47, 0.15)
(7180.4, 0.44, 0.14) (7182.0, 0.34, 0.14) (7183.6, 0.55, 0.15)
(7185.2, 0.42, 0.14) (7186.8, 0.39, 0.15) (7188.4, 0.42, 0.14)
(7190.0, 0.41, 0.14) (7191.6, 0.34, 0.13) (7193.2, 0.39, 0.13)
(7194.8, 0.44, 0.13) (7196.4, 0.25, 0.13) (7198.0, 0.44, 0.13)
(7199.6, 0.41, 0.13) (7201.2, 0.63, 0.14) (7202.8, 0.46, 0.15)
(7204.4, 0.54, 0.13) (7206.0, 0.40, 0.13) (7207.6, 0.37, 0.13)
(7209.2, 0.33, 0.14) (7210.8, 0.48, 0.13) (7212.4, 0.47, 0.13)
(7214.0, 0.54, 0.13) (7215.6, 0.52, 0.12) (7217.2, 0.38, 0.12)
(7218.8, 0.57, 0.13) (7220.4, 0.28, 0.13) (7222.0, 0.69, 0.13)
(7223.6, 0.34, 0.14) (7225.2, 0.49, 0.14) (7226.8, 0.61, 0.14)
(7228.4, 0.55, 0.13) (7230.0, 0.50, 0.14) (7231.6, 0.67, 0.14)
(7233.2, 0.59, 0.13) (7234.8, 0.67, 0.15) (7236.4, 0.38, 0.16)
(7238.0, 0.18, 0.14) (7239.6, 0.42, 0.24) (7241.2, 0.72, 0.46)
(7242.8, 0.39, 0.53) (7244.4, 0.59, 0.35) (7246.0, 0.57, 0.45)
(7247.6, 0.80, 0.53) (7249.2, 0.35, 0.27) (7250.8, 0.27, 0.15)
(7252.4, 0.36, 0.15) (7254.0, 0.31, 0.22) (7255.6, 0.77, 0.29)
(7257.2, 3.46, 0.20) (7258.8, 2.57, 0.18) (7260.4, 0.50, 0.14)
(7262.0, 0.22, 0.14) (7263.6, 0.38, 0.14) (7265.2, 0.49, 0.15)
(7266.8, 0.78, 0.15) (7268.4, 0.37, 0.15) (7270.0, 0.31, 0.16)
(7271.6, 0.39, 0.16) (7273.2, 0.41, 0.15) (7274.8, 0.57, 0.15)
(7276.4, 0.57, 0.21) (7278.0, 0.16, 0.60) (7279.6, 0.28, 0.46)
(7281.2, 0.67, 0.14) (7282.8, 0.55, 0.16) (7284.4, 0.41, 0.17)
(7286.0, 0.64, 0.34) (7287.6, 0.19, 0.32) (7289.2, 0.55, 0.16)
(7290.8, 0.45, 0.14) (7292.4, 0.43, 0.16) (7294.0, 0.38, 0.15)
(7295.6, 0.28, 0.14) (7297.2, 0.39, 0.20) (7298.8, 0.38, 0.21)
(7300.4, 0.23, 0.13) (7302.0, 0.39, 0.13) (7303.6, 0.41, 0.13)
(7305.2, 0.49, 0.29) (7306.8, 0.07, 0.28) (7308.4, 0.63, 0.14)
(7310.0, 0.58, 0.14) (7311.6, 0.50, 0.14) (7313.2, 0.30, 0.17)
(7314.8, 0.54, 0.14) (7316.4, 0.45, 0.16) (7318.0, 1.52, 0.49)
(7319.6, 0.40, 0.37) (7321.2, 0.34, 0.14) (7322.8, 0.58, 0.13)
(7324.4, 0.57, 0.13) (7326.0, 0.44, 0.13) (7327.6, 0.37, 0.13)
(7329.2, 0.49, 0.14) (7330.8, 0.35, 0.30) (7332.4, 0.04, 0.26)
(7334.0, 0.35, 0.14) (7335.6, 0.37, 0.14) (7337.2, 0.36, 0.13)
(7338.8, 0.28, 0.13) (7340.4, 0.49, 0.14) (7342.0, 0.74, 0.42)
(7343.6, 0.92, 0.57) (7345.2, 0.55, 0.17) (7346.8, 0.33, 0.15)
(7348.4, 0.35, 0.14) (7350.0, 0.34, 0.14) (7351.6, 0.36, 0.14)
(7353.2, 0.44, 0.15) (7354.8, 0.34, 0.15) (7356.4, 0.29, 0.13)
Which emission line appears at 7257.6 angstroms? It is H-alpha 6563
